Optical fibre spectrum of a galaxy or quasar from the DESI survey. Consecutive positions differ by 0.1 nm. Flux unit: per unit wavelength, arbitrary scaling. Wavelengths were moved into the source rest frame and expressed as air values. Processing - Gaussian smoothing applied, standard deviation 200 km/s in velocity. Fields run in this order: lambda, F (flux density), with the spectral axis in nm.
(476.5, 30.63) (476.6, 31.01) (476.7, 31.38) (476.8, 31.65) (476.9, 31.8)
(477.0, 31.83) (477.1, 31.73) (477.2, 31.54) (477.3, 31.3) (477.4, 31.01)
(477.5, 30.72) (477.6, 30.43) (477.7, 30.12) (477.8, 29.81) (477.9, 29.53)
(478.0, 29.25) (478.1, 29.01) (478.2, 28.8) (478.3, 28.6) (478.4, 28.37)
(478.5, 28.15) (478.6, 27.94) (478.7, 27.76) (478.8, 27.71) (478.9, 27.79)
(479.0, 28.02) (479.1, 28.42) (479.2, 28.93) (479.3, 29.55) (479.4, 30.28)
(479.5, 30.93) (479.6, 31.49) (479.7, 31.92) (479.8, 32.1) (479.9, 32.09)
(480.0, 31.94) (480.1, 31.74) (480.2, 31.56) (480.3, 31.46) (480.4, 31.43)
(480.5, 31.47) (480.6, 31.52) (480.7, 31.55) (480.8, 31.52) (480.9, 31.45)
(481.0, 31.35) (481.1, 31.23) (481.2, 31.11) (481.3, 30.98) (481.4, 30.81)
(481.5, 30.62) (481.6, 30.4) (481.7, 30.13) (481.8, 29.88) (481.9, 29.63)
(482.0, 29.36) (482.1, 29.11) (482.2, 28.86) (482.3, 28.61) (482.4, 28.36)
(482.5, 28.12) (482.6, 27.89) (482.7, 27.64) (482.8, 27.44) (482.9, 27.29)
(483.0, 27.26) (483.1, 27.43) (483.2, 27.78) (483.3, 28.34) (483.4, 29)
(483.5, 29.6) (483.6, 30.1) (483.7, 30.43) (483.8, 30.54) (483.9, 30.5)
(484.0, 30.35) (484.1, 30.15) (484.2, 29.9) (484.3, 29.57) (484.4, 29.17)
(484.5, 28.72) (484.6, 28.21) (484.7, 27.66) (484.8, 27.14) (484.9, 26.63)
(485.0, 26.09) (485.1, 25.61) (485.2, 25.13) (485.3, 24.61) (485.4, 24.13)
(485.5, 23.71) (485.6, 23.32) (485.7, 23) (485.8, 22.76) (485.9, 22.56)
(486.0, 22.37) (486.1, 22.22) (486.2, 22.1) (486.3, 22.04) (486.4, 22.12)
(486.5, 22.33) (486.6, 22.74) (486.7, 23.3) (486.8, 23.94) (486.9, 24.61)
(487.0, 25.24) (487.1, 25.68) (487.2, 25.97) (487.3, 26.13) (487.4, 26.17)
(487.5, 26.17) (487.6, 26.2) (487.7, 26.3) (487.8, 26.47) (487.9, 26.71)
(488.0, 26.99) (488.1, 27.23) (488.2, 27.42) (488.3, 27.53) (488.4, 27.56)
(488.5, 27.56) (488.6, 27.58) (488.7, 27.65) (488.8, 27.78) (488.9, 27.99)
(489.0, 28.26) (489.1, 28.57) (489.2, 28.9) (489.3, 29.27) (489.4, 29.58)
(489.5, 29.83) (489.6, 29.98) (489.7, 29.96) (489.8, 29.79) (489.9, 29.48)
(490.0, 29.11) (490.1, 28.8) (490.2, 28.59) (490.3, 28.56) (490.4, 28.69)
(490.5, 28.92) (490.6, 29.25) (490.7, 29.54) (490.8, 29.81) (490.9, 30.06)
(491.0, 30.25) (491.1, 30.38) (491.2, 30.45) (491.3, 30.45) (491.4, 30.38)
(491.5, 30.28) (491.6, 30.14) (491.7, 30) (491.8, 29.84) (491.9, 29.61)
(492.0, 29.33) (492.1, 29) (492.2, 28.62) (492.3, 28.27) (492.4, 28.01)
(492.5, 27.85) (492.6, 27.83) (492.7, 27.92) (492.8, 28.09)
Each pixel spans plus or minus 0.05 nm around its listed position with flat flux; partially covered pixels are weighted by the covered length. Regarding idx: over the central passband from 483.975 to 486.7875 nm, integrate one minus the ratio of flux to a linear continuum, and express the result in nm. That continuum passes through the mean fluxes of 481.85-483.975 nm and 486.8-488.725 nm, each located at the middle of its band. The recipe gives 0.25 nm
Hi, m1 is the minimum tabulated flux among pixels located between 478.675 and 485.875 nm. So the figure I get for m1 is 22.76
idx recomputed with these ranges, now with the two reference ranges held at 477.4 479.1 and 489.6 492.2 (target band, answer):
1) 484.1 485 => 0.028 nm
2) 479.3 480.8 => -0.126 nm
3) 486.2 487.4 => 0.219 nm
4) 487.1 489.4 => 0.169 nm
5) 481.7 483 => 0.028 nm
